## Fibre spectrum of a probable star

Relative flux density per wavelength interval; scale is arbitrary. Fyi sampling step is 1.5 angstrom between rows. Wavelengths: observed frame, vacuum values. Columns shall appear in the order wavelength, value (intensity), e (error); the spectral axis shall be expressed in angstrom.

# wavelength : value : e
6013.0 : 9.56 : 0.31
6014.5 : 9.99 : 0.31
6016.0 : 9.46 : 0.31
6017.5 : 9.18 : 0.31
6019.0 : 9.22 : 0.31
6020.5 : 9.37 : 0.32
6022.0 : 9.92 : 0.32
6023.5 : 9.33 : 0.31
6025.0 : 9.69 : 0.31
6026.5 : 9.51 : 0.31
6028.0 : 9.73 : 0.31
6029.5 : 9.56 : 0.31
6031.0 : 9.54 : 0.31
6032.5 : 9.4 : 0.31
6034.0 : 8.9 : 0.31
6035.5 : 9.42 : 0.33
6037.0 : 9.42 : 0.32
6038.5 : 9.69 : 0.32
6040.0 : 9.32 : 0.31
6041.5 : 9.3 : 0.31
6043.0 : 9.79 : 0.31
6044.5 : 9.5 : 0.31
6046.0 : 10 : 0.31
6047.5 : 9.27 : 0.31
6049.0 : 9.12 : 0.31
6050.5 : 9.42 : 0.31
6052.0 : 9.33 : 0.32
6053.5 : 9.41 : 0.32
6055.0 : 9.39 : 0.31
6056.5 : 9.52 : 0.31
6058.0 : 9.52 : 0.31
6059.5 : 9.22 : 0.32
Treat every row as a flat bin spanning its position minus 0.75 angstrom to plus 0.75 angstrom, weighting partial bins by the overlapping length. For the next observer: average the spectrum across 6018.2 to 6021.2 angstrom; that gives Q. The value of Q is 9.29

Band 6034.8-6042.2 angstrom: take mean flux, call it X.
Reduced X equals 9.43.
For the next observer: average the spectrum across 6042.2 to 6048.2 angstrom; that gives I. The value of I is 9.64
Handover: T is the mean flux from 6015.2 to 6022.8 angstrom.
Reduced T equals 9.43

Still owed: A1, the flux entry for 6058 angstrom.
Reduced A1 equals 9.52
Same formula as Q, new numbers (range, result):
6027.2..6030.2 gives 9.64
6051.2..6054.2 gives 9.37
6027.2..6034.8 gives 9.43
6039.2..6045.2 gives 9.48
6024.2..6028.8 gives 9.64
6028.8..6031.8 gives 9.55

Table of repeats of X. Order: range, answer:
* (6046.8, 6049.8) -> 9.2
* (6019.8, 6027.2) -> 9.57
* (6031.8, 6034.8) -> 9.15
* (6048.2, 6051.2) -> 9.27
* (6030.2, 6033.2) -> 9.47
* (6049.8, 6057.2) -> 9.41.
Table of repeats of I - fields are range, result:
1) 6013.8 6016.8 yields 9.71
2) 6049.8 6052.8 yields 9.37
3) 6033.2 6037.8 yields 9.25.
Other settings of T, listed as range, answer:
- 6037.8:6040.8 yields 9.5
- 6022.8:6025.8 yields 9.51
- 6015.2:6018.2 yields 9.33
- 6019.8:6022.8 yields 9.64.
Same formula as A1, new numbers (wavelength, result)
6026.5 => 9.51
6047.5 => 9.27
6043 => 9.79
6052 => 9.33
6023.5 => 9.33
